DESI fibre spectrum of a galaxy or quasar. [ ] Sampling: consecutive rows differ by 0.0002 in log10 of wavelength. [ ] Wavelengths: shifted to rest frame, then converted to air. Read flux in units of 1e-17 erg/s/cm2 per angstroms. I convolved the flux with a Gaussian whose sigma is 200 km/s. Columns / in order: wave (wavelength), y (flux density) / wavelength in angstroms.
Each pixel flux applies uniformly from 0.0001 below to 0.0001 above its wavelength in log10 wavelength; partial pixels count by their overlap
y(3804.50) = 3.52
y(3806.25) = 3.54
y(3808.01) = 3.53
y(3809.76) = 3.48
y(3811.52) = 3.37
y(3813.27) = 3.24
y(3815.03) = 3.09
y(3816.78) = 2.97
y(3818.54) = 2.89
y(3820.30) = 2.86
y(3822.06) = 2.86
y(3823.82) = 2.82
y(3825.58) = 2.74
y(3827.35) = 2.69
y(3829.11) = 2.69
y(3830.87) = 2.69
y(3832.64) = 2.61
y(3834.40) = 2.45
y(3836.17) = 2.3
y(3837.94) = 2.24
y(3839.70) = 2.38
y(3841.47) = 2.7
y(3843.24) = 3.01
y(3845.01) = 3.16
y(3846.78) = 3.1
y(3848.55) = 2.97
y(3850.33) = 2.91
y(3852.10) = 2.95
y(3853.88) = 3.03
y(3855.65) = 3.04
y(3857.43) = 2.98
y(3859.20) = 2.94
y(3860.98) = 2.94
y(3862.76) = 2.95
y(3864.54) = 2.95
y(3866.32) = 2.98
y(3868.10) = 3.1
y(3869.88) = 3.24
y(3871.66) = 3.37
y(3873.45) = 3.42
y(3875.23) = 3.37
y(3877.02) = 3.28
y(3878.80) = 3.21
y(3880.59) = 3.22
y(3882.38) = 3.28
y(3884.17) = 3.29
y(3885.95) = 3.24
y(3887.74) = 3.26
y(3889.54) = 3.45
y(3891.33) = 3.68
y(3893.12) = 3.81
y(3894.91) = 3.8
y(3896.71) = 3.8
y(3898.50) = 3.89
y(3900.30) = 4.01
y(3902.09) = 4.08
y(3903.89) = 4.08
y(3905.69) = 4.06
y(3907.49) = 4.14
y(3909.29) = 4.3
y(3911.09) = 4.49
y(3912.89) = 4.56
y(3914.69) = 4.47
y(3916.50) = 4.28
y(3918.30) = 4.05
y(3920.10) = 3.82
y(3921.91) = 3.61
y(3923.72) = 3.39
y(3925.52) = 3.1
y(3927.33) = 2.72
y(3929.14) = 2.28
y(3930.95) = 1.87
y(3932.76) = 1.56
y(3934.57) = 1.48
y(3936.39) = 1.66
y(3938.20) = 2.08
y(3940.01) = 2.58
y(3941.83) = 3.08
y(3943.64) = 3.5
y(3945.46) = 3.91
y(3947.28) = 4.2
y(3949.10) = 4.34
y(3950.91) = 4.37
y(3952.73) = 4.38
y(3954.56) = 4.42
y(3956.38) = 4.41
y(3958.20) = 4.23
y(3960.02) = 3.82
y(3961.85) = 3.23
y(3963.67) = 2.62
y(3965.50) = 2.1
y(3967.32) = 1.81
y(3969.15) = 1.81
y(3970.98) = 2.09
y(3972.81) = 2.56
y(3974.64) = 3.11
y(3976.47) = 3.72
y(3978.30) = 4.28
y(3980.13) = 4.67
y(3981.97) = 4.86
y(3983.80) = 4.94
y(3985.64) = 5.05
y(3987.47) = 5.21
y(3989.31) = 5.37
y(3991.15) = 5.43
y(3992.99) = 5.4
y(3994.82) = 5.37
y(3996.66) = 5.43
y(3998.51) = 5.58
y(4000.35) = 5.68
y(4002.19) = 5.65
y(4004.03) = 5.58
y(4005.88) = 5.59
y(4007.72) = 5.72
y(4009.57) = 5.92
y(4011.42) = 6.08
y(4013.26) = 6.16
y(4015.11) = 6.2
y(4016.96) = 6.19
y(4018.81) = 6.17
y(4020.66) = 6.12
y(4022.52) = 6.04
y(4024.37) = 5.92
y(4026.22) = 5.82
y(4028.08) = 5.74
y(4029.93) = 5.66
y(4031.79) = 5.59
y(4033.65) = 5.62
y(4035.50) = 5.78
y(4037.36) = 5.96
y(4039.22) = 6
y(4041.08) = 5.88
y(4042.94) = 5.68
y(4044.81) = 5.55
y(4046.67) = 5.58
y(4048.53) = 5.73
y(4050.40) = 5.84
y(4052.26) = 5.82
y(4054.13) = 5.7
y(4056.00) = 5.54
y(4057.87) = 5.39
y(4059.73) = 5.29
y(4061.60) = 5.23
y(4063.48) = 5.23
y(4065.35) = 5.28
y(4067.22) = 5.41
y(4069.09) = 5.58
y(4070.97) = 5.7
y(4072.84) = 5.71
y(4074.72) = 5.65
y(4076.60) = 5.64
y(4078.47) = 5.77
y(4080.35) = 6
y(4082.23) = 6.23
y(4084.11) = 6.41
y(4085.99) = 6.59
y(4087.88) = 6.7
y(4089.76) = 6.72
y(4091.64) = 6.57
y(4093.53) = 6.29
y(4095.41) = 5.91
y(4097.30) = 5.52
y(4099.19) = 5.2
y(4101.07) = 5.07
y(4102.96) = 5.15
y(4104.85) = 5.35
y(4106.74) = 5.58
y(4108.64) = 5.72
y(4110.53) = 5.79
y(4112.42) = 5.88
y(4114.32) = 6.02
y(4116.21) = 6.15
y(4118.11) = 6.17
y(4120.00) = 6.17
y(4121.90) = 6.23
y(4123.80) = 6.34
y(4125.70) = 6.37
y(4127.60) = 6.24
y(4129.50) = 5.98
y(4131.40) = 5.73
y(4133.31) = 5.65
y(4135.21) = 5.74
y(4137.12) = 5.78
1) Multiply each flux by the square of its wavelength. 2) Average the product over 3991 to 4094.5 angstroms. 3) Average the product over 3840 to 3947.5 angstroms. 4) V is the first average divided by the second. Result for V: 1.91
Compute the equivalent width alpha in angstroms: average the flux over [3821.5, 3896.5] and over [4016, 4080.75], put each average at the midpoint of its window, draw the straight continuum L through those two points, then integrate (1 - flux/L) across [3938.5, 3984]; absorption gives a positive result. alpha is 9.7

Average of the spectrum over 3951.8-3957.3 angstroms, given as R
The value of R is 4.4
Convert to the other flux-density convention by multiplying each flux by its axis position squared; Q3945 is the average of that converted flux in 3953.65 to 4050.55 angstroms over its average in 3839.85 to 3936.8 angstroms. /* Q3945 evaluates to 1.61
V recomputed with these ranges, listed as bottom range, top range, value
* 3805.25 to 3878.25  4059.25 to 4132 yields 2.24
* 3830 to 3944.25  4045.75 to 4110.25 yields 1.98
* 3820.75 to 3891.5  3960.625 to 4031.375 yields 1.76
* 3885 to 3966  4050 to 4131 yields 1.80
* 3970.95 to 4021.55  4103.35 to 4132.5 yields 1.22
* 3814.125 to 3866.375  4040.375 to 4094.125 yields 2.31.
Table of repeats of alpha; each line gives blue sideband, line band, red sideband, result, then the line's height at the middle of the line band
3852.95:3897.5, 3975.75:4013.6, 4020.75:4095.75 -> -2.8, 4.93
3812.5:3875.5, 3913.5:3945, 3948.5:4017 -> 7.7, 3.91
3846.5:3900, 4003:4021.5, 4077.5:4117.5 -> -4.0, 4.92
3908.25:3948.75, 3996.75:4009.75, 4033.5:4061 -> -2.3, 4.78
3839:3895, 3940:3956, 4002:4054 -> 2.0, 4.51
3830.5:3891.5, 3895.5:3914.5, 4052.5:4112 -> -3.1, 3.56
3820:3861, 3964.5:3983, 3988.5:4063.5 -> 6.8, 4.89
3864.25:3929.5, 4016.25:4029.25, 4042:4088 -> -2.0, 5.19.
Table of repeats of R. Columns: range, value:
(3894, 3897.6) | 3.8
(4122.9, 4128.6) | 6.31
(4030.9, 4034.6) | 5.61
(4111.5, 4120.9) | 6.08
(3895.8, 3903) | 3.94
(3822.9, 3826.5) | 2.78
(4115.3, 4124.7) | 6.21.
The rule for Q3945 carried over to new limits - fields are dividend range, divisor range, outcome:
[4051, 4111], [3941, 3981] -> 1.75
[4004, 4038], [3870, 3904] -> 1.78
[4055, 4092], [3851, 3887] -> 2.06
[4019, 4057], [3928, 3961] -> 1.87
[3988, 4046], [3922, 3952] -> 2.06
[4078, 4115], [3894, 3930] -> 1.69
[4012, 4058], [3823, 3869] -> 2.28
